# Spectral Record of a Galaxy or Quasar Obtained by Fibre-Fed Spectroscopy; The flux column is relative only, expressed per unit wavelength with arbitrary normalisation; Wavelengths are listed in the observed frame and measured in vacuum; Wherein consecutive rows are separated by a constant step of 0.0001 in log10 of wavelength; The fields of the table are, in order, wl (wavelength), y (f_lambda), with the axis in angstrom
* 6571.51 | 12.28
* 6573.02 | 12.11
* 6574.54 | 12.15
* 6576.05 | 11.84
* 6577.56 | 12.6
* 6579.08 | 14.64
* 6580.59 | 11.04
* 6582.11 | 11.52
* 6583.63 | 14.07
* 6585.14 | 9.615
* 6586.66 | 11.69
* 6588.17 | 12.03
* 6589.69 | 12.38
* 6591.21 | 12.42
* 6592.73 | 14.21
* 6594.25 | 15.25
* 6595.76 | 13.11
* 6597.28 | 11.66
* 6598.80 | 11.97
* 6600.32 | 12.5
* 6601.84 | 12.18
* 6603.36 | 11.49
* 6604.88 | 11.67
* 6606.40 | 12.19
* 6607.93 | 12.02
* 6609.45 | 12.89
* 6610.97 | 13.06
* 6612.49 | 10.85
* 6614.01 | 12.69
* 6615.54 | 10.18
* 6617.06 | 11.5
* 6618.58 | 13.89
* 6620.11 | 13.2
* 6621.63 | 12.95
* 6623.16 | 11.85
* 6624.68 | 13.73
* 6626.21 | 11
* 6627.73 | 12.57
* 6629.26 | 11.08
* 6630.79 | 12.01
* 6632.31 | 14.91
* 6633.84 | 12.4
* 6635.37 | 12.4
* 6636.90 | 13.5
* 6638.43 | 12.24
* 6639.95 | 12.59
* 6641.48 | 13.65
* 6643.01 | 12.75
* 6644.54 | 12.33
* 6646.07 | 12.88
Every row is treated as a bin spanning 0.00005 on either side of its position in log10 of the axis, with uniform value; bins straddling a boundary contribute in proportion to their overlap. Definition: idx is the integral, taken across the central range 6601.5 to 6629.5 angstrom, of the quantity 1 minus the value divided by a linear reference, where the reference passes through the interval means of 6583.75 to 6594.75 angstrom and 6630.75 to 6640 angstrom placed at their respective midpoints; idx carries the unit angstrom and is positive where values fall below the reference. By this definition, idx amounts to 1.32 angstrom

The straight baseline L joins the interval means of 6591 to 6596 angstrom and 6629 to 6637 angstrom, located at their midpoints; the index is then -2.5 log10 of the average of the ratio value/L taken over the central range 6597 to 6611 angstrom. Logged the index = 0.13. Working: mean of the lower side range 14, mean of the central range 12.1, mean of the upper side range 12.7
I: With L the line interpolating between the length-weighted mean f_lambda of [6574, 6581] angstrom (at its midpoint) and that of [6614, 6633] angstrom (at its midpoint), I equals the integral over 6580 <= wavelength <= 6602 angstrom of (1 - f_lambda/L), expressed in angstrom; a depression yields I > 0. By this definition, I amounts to 0.20 angstrom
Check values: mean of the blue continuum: 12.5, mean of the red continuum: 12.4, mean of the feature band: 12.4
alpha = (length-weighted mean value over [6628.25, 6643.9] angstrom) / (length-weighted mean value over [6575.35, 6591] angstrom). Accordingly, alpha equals 1.05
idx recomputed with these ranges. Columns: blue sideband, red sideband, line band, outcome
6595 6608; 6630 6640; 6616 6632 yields 0.27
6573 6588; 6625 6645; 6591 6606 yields -0.44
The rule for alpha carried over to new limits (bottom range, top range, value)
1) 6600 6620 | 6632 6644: 1.07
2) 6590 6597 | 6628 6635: 0.93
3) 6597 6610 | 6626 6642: 1.05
